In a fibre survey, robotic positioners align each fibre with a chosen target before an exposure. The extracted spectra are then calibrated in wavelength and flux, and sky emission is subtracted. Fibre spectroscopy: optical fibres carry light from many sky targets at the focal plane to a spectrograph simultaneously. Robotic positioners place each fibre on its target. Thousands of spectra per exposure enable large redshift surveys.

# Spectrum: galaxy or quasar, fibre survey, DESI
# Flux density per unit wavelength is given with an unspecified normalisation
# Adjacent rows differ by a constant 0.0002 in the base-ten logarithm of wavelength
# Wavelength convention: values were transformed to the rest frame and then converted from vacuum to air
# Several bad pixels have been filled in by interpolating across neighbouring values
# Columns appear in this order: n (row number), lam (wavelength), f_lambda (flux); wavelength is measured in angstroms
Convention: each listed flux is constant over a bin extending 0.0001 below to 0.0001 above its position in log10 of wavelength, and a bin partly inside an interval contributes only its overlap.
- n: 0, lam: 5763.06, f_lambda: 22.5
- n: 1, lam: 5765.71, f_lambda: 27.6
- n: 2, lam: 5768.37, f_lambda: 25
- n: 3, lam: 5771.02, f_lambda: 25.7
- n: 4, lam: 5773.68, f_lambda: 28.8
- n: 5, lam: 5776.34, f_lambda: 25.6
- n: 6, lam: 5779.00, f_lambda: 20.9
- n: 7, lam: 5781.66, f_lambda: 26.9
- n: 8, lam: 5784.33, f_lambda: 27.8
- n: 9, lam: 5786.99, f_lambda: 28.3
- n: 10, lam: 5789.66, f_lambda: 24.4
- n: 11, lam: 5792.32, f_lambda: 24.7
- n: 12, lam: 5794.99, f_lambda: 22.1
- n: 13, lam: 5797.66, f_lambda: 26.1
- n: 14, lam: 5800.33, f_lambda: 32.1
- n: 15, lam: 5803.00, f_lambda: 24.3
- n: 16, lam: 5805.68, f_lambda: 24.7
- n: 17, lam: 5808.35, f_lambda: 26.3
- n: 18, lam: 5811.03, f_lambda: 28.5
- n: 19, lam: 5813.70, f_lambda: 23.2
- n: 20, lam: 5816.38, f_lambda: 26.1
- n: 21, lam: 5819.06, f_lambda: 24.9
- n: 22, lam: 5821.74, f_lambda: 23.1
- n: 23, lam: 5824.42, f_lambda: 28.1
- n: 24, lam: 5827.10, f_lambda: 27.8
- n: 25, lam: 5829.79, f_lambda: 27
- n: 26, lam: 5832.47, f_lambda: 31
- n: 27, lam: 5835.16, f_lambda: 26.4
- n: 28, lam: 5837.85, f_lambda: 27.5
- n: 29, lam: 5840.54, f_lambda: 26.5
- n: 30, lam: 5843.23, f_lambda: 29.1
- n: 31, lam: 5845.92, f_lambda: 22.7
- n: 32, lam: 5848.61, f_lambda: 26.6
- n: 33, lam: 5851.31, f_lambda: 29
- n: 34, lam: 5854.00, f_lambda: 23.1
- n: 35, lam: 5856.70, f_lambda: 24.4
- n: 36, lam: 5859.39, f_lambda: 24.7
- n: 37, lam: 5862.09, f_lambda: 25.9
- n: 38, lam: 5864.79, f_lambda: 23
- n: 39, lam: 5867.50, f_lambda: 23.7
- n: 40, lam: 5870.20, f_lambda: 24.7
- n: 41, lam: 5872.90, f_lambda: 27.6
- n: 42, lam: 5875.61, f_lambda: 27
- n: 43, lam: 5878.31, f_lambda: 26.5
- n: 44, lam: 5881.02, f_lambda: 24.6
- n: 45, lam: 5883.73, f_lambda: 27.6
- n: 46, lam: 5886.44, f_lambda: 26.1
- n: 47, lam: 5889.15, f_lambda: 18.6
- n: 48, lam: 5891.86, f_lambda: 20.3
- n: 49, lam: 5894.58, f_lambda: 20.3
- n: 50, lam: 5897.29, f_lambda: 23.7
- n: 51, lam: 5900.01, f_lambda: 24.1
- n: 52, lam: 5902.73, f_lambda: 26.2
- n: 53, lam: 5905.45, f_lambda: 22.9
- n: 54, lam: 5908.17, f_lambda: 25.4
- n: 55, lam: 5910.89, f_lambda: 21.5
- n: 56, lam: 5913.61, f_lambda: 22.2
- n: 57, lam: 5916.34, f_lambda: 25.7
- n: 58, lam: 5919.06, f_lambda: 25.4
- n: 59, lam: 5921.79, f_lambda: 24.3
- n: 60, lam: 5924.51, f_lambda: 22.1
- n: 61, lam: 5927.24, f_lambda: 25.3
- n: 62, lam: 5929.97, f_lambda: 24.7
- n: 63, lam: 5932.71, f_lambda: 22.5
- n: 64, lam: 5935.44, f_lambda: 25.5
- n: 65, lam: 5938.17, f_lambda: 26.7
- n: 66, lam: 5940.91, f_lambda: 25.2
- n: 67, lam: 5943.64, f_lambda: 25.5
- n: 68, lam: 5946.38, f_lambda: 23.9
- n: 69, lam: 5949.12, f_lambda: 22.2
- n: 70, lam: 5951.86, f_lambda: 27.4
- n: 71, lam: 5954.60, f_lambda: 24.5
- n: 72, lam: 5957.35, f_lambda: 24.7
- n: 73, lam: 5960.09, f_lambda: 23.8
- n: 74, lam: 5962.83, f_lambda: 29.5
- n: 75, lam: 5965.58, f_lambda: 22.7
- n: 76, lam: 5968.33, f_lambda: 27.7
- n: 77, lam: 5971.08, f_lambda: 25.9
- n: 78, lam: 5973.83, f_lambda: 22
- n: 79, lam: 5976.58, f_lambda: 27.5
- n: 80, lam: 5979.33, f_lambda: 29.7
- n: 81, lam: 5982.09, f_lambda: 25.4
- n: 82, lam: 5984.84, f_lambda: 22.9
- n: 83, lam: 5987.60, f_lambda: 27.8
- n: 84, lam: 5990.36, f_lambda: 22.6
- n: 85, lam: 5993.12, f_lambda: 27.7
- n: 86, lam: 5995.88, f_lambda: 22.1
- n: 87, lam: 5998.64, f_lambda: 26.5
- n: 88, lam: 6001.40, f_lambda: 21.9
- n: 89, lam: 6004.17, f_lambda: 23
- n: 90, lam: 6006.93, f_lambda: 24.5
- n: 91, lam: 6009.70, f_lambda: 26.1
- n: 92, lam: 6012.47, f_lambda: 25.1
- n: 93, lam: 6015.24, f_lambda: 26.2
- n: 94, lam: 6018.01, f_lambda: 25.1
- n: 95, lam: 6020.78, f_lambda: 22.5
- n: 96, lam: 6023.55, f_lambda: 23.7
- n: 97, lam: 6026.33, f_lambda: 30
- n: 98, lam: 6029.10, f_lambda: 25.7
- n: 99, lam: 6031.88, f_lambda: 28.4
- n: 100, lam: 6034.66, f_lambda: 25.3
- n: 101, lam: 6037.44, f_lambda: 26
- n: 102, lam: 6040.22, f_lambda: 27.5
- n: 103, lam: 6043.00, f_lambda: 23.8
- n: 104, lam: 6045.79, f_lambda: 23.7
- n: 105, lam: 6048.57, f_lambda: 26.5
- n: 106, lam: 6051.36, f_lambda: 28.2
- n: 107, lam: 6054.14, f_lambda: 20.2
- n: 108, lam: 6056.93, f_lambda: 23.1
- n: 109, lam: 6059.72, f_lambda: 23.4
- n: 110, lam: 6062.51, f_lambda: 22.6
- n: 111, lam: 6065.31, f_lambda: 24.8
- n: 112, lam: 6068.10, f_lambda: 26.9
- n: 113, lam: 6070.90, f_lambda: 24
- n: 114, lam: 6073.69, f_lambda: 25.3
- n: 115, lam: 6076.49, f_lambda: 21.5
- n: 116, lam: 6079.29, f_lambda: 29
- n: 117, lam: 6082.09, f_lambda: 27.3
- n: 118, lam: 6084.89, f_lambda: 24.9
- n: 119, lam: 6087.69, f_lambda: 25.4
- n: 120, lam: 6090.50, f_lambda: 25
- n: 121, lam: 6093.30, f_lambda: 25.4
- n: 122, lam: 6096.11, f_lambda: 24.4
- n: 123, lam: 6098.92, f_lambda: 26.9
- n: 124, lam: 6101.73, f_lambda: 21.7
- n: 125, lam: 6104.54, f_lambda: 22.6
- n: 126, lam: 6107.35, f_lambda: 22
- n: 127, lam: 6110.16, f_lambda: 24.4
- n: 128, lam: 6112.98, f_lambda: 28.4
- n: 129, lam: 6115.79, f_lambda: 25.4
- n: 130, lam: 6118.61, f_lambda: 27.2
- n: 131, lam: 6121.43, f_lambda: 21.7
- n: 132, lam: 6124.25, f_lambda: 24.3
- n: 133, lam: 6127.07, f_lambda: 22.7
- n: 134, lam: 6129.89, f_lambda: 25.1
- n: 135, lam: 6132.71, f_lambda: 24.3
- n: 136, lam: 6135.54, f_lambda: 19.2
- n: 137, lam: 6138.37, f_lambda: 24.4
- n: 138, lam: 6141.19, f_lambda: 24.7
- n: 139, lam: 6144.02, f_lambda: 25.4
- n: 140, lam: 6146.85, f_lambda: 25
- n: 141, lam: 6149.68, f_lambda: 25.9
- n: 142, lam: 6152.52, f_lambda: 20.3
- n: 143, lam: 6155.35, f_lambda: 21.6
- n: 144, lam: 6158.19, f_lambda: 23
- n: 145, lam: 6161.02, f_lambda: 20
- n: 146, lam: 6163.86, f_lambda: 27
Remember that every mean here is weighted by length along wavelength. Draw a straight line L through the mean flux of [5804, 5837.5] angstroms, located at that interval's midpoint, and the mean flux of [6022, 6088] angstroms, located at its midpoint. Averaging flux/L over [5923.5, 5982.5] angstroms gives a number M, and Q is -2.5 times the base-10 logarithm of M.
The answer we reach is 0.02 mag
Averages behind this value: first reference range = 26.4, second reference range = 25.3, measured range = 25.2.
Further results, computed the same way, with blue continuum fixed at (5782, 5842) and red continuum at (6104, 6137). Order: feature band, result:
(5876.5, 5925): 0.08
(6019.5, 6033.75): -0.06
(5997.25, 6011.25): 0.02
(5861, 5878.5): 0.02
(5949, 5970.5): -0.01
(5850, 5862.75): 0.03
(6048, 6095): -0.02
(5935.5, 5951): 0.02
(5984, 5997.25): 0.01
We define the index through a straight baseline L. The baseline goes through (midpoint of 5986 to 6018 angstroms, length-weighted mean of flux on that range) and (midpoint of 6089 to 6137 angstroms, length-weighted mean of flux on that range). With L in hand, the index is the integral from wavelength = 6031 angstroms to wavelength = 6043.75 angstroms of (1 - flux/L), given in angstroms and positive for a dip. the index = -0.8 angstroms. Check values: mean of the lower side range 24.9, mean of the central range 26.2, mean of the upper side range 24.2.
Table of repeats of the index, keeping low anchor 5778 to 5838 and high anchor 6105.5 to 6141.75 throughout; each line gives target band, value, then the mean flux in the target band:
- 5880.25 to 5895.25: 1.6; 23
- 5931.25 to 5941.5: 0.2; 24.9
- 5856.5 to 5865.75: 0.5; 24.6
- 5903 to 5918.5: 1.0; 23.8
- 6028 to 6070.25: -0.8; 25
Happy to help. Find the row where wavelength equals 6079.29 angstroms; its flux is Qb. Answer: 29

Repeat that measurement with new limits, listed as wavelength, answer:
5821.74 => 23.1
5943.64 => 25.5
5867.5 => 23.7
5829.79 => 27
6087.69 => 25.4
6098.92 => 26.9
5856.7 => 24.4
